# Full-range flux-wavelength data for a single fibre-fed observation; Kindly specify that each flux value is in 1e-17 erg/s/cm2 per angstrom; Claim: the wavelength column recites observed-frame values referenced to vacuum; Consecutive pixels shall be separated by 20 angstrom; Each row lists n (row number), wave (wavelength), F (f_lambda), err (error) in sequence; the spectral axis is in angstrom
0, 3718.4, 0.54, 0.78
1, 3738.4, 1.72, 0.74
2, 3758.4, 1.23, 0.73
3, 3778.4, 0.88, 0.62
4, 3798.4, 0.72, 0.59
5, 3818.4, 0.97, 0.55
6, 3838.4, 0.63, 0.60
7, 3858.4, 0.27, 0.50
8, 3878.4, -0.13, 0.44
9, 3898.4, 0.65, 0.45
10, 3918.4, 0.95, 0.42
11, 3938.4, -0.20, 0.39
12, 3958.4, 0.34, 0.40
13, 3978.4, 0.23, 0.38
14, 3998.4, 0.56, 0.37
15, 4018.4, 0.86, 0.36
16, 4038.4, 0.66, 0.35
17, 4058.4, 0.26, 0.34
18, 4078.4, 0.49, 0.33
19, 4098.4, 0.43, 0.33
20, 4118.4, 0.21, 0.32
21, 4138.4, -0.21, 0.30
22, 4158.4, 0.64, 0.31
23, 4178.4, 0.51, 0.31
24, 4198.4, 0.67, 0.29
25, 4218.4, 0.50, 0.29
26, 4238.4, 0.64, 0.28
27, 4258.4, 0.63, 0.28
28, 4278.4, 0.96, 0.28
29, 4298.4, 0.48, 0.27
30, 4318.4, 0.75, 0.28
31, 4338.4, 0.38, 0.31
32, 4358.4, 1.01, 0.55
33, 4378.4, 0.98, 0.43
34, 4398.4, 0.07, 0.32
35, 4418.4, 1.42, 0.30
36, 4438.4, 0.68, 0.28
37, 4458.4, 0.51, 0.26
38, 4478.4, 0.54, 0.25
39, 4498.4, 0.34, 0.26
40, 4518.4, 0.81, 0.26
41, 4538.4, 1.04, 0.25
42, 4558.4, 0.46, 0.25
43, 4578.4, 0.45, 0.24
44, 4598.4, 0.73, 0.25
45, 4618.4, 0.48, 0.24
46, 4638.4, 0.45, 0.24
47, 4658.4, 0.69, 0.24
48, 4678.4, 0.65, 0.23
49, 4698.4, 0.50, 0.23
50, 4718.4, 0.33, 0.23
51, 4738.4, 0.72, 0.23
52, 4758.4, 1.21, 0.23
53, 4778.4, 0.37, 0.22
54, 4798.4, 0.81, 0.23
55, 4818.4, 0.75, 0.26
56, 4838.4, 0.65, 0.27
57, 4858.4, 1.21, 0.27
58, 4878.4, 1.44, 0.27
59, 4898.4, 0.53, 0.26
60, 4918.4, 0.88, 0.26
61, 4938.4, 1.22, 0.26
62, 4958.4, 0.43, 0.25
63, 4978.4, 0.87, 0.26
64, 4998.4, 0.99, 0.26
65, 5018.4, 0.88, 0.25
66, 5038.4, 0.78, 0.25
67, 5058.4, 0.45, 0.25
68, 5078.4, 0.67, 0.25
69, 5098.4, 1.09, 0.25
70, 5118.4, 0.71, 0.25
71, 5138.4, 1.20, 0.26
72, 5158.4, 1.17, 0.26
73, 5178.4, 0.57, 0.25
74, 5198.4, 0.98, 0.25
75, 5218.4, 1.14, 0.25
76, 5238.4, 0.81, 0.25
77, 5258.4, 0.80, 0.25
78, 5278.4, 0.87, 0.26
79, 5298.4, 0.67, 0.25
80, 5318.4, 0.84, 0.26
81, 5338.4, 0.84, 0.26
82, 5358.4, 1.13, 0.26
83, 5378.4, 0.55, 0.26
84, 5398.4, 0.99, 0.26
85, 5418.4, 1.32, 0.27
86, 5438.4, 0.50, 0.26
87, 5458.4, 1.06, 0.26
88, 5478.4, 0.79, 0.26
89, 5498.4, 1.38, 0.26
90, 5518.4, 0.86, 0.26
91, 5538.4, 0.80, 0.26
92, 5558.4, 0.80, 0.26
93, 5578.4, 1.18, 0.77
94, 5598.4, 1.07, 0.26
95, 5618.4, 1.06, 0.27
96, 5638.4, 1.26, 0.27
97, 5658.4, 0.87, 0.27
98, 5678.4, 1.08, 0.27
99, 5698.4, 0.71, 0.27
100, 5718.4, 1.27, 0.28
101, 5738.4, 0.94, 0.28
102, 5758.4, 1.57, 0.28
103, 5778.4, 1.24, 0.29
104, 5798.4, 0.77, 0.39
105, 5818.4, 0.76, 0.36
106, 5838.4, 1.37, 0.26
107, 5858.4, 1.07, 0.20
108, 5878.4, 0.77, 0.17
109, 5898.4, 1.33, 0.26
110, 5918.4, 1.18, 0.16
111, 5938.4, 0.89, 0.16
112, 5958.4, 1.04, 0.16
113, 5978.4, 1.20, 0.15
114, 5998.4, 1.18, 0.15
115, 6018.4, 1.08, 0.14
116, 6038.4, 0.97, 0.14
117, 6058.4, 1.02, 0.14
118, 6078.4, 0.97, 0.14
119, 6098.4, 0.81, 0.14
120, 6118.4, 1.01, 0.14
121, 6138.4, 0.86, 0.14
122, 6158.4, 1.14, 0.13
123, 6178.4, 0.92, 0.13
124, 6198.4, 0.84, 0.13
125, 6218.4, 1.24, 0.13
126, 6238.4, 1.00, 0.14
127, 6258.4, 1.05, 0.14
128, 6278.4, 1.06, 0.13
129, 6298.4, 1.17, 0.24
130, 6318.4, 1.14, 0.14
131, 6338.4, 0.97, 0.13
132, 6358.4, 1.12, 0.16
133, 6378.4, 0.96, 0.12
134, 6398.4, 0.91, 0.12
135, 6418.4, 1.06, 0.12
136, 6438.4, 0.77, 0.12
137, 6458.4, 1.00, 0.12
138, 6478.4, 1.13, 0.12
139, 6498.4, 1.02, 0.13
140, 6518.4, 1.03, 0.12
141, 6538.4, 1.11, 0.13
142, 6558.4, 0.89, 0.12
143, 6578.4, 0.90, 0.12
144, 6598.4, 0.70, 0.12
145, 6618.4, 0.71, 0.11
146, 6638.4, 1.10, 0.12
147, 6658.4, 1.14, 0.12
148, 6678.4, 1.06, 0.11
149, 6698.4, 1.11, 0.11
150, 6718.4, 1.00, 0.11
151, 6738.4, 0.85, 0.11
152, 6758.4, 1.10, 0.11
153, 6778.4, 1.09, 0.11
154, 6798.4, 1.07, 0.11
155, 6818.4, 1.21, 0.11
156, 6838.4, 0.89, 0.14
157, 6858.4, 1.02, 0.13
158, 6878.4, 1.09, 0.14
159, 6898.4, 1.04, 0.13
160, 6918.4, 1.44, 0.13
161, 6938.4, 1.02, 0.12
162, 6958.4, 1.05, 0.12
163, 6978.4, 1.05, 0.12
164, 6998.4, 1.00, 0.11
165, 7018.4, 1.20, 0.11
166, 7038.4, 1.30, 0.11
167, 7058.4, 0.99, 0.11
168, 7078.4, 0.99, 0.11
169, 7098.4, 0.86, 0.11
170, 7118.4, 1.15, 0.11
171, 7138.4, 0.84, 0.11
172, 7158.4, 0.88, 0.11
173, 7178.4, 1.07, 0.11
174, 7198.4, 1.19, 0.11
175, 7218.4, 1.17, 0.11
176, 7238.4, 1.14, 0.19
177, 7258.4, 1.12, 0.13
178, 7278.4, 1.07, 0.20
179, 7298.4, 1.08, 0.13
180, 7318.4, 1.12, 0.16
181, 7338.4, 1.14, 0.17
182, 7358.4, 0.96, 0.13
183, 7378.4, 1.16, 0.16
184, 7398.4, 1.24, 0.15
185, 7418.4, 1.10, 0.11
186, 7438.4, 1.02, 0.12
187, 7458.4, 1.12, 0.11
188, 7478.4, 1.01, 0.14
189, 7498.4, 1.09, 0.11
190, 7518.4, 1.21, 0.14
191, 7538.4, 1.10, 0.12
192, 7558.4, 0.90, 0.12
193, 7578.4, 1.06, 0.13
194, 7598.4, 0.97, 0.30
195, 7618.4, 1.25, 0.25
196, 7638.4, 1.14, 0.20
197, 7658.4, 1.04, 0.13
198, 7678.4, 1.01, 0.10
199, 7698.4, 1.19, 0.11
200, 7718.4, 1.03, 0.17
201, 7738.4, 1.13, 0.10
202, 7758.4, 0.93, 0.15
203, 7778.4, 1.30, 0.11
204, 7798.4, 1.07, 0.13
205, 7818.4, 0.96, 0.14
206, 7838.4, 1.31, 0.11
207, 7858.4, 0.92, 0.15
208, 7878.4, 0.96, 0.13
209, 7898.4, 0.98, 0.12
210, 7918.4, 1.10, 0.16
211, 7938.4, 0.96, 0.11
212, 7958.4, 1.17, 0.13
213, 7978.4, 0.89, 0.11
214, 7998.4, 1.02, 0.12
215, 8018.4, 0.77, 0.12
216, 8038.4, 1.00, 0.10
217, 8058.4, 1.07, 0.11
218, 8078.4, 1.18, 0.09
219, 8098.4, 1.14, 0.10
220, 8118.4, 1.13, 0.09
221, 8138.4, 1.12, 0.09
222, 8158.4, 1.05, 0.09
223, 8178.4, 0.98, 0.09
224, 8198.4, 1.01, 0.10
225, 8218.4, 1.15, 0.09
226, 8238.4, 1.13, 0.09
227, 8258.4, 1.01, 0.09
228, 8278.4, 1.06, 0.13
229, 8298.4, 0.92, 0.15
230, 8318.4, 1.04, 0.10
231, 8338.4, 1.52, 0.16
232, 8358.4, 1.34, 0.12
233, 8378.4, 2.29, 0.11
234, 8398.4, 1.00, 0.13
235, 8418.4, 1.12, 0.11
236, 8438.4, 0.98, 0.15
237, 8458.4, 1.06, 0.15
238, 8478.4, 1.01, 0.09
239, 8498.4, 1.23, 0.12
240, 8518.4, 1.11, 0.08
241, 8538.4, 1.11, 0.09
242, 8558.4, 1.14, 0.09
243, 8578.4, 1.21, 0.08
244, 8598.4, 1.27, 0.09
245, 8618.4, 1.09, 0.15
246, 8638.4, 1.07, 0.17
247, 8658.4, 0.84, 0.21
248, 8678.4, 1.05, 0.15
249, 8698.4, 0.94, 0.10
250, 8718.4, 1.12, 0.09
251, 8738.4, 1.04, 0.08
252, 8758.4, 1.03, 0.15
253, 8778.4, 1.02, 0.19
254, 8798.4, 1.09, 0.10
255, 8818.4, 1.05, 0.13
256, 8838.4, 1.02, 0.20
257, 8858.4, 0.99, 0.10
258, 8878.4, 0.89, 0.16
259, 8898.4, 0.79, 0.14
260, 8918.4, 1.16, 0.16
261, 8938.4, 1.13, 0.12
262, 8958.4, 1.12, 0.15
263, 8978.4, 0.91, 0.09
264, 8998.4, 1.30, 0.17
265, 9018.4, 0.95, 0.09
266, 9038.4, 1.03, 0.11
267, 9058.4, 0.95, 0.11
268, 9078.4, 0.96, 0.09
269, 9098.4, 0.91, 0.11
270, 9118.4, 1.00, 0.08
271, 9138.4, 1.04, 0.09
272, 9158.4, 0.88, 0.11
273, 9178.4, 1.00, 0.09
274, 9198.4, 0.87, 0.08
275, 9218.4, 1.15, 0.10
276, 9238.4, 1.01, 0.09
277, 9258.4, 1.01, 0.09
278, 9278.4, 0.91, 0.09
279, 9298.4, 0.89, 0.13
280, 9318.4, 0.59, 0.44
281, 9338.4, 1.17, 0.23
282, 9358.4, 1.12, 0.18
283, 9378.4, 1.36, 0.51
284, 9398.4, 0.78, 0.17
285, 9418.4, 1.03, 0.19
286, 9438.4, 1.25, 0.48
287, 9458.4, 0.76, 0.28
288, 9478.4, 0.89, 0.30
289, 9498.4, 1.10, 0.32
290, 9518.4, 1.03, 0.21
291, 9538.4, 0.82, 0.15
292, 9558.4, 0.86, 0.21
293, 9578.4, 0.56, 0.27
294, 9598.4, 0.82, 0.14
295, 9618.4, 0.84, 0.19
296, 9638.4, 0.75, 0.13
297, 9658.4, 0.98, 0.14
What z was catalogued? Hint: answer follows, 0.28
